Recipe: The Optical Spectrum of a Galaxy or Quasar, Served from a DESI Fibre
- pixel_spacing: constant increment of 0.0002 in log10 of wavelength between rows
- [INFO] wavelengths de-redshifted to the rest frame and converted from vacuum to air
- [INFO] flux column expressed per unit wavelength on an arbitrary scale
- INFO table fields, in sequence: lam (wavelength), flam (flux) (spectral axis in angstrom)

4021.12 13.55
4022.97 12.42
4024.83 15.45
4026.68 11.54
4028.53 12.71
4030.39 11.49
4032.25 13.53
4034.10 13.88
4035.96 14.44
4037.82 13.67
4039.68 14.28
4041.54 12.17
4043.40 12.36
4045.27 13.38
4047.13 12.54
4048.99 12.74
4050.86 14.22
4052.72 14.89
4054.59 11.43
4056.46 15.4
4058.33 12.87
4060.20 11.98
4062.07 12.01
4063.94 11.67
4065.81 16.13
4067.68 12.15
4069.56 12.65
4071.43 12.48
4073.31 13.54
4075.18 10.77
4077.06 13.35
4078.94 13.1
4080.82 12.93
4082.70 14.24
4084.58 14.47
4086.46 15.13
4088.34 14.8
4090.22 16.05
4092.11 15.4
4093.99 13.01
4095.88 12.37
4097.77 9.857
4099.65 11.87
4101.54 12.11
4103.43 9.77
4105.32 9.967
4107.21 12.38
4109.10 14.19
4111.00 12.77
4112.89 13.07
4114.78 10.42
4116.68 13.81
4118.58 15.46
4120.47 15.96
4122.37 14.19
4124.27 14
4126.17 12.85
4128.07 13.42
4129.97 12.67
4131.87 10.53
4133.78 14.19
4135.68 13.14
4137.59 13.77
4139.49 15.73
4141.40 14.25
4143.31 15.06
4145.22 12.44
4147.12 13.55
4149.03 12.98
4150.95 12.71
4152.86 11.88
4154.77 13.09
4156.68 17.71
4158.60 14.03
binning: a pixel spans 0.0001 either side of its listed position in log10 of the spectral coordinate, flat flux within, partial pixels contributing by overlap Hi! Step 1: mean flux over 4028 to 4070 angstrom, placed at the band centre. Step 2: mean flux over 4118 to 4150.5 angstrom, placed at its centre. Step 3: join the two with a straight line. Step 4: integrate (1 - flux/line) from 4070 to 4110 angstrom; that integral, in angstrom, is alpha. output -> 1.49 angstrom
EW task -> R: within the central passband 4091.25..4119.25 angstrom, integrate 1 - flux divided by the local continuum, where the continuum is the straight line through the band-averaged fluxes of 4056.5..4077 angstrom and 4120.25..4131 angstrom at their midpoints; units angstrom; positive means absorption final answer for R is 2.05 angstrom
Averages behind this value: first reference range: 12.8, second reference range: 13.7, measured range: 12.4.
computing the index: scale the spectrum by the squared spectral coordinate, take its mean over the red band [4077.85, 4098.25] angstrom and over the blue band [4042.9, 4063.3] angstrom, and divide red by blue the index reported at 1.1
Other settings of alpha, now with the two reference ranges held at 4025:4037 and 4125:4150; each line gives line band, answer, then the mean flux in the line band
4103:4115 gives 1.24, 12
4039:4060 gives -0.13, 13.2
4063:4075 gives 0.24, 13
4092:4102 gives 0.83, 12.2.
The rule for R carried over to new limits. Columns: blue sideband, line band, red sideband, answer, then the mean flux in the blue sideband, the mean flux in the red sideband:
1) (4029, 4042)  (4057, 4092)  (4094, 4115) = -2.68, 13.4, 11.8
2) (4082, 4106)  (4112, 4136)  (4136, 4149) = 0.46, 13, 14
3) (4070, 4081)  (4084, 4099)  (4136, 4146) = -0.91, 12.7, 14.2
